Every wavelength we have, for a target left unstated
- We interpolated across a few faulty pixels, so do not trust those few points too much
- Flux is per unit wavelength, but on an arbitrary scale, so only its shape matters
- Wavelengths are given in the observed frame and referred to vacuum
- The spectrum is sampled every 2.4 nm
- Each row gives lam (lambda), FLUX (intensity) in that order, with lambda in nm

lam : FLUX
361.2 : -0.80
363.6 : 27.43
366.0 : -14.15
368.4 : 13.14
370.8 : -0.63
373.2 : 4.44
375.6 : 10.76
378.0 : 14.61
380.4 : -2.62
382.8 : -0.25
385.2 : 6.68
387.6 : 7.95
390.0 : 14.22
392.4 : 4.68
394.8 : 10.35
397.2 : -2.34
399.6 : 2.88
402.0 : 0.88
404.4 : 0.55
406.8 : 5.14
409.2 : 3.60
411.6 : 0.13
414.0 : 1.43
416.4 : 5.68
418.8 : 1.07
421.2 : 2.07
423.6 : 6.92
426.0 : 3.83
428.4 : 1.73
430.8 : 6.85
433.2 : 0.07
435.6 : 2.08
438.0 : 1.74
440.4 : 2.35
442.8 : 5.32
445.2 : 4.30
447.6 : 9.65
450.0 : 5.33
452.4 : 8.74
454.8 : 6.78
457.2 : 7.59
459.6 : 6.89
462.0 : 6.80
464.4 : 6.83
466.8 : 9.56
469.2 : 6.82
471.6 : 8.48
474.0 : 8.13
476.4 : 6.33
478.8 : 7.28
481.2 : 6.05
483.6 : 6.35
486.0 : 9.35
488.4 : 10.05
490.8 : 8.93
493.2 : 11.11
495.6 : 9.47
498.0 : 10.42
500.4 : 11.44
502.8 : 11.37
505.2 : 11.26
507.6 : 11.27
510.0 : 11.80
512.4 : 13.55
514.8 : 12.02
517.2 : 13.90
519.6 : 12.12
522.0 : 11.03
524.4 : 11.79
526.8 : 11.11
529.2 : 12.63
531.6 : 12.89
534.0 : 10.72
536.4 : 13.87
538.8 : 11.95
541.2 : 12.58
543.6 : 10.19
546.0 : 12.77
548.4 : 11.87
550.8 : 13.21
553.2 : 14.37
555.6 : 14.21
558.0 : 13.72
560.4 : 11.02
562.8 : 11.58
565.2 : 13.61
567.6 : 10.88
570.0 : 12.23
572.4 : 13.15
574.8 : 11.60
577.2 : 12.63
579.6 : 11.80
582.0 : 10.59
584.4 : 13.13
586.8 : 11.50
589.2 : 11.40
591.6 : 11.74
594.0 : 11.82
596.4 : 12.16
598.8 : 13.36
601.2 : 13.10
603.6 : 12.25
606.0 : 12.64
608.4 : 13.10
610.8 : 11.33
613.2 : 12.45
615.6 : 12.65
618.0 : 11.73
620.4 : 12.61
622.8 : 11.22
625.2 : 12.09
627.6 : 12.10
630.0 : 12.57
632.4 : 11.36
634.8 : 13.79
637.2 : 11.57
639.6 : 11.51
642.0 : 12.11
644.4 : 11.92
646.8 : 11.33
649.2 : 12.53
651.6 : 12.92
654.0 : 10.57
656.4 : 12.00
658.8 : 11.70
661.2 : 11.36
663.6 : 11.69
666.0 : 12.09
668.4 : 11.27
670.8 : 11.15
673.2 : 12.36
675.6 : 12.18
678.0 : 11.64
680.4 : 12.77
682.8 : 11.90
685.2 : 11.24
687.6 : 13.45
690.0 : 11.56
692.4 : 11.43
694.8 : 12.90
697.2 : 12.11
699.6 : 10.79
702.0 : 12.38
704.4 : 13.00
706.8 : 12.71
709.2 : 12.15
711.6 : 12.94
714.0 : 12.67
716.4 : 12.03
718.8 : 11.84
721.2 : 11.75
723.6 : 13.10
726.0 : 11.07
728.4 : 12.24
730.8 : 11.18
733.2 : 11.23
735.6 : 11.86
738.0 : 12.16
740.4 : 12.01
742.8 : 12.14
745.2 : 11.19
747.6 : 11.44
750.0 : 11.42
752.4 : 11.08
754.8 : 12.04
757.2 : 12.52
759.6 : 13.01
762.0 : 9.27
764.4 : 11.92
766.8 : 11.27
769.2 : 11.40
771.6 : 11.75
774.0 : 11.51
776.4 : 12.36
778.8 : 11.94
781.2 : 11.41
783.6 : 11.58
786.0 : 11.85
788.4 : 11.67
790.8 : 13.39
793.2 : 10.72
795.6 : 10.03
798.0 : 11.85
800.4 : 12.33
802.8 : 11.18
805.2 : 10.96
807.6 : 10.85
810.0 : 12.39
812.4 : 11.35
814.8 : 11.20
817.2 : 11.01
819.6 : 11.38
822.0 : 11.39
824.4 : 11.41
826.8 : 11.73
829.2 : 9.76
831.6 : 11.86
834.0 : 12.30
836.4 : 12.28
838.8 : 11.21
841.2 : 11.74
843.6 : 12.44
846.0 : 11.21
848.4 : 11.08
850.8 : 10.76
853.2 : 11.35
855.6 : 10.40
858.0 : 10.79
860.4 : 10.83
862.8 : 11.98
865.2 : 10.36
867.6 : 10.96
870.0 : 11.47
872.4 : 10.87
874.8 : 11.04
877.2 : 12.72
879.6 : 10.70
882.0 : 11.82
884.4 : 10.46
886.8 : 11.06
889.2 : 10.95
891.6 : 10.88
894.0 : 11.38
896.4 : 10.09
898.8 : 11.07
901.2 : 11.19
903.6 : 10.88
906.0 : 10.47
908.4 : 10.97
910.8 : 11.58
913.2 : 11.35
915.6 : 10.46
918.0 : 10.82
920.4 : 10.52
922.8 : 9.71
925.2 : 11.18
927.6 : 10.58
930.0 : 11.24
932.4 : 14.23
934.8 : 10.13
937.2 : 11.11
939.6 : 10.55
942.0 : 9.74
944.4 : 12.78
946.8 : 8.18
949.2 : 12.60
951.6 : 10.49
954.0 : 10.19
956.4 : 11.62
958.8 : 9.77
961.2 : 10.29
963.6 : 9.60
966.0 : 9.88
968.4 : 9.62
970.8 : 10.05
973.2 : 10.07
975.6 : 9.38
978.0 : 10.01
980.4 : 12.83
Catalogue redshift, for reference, 0.119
